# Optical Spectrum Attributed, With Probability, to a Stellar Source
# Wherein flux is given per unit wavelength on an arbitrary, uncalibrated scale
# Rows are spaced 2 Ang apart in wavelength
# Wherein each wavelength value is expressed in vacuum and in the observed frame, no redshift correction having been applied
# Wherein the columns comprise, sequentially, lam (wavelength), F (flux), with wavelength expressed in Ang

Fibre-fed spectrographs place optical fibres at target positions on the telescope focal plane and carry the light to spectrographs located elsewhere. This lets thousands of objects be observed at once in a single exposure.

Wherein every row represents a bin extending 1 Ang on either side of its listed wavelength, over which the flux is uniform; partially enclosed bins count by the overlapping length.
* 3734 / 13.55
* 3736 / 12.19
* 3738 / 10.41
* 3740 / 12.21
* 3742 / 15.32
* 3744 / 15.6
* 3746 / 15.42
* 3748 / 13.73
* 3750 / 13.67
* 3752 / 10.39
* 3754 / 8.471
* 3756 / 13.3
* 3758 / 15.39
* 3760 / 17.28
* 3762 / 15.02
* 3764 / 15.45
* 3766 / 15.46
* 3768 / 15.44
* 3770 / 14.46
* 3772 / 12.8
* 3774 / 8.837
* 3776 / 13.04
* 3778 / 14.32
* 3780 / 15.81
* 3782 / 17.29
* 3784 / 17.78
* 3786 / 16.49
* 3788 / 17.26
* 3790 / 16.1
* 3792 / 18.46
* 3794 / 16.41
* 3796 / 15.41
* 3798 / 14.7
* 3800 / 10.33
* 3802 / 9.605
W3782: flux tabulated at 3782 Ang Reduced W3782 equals 17.29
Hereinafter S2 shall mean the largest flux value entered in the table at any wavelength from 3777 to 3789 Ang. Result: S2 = 17.78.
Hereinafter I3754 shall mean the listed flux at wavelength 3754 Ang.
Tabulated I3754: 8.471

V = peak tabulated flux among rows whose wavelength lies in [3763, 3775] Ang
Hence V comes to 15.46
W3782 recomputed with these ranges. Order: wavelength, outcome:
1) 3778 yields 14.32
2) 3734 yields 13.55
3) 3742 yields 15.32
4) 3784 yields 17.78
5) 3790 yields 16.1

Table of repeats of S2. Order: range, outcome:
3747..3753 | 13.73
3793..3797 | 16.41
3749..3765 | 17.28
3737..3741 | 12.21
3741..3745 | 15.6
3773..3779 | 14.32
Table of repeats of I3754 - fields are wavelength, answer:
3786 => 16.49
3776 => 13.04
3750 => 13.67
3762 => 15.02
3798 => 14.7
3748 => 13.73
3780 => 15.81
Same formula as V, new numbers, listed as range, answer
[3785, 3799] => 18.46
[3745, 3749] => 15.42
